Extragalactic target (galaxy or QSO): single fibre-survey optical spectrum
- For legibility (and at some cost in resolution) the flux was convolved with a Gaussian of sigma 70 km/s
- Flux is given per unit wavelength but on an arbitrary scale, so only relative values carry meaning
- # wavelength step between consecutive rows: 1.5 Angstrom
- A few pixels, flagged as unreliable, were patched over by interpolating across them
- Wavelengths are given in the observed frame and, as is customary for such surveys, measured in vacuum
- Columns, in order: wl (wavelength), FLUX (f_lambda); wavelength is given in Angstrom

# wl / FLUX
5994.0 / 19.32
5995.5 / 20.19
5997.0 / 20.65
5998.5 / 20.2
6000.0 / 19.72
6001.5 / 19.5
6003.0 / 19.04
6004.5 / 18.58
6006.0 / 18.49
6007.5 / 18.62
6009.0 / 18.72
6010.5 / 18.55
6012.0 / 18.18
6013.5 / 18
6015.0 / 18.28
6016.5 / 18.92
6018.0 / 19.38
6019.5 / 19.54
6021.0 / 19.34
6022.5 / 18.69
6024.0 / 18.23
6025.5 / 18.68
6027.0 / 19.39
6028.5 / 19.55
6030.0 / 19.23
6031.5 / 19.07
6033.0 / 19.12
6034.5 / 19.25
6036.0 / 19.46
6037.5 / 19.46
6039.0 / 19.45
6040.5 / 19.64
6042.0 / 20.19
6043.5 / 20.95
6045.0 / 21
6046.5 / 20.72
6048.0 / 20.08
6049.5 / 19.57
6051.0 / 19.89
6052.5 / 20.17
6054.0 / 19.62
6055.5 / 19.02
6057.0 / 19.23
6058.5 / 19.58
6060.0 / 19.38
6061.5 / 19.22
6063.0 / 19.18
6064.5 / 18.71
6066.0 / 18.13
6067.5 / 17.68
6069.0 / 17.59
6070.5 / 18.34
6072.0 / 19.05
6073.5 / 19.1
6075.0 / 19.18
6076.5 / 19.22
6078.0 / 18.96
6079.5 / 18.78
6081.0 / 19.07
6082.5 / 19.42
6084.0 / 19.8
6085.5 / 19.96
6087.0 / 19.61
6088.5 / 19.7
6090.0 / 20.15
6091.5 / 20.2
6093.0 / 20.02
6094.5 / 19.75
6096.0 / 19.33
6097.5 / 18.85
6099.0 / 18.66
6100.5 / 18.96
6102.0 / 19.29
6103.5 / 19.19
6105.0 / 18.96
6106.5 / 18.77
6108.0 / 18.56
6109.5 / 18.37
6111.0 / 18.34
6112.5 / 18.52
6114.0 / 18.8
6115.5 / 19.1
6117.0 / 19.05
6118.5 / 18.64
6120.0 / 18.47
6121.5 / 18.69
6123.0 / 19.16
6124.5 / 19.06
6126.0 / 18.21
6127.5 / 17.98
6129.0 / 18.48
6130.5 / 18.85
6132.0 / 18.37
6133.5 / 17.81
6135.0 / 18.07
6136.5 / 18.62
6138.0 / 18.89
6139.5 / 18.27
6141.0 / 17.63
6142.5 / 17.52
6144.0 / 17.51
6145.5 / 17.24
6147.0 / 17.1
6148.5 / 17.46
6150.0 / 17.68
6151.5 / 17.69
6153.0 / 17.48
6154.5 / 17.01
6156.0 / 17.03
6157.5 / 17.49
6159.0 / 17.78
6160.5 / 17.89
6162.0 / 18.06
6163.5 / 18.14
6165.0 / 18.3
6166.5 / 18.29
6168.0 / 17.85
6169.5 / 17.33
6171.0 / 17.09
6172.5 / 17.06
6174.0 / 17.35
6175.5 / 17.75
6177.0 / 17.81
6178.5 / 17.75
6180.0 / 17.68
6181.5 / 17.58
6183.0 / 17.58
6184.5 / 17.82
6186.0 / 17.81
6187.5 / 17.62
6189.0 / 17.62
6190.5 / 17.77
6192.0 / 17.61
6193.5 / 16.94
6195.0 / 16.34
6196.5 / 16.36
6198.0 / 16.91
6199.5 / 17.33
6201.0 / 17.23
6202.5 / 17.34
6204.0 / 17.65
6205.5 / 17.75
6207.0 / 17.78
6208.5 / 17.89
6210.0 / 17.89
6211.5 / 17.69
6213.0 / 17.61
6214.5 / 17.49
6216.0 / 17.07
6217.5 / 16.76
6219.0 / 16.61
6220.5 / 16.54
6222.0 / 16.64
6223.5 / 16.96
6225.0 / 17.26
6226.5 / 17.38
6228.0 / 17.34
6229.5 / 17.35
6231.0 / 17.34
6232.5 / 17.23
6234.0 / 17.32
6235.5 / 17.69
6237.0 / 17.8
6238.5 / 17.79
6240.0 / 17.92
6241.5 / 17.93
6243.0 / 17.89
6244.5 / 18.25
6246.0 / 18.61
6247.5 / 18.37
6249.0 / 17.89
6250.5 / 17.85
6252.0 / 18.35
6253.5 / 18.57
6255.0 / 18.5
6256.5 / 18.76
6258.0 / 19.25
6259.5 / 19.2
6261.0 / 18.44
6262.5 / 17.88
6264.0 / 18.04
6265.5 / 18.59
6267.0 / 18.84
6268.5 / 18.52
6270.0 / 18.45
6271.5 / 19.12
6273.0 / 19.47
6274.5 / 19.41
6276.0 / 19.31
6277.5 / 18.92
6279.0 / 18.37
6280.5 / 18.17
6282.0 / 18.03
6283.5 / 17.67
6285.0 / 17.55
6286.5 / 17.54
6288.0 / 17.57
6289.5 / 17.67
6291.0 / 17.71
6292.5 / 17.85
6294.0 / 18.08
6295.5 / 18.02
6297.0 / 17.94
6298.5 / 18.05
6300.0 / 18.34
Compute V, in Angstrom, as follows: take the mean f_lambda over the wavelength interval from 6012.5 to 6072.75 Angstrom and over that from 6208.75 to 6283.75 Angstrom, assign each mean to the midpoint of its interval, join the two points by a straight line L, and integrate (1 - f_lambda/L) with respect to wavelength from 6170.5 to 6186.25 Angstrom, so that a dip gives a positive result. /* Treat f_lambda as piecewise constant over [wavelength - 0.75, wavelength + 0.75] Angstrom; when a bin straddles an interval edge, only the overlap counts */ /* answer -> 0.7 Angstrom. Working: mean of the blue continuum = 19.2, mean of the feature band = 17.6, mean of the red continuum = 18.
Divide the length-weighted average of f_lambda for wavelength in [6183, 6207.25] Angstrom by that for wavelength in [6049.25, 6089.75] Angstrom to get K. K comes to 0.9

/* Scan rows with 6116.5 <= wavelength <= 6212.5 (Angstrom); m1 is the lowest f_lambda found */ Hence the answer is 16.34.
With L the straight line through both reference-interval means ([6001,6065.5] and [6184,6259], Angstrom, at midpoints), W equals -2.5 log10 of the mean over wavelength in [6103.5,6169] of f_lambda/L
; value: 0.01 mag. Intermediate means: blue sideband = 19.3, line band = 18.2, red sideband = 17.6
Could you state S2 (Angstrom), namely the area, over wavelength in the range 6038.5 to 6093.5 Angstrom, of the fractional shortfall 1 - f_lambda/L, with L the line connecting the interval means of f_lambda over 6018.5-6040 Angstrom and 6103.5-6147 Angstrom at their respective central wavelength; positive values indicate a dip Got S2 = -1.6 Angstrom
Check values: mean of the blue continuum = 19.2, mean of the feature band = 19.4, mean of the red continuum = 18.4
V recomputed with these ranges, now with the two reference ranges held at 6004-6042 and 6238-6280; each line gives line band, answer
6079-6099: -0.8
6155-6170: 0.7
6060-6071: 0.2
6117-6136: 0.3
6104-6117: 0.1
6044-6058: -0.7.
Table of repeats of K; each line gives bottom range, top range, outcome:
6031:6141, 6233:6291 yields 0.96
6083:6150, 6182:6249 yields 0.93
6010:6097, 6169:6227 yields 0.90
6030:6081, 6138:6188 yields 0.91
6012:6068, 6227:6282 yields 0.95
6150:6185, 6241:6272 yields 1.05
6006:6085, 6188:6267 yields 0.92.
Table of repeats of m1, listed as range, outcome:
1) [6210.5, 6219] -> 16.61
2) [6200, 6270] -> 16.54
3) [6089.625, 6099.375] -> 18.66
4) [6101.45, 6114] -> 18.34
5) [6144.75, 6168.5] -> 17.01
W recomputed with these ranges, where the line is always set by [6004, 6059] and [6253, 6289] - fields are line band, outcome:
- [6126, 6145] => 0.05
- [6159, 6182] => 0.07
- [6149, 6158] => 0.09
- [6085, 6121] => 0.00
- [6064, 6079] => 0.03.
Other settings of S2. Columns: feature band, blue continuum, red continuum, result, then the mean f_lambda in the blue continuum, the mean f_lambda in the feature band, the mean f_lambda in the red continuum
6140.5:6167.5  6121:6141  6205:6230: 0.77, 18.5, 17.6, 17.3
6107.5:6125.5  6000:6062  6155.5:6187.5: -0.40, 19.3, 18.7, 17.7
